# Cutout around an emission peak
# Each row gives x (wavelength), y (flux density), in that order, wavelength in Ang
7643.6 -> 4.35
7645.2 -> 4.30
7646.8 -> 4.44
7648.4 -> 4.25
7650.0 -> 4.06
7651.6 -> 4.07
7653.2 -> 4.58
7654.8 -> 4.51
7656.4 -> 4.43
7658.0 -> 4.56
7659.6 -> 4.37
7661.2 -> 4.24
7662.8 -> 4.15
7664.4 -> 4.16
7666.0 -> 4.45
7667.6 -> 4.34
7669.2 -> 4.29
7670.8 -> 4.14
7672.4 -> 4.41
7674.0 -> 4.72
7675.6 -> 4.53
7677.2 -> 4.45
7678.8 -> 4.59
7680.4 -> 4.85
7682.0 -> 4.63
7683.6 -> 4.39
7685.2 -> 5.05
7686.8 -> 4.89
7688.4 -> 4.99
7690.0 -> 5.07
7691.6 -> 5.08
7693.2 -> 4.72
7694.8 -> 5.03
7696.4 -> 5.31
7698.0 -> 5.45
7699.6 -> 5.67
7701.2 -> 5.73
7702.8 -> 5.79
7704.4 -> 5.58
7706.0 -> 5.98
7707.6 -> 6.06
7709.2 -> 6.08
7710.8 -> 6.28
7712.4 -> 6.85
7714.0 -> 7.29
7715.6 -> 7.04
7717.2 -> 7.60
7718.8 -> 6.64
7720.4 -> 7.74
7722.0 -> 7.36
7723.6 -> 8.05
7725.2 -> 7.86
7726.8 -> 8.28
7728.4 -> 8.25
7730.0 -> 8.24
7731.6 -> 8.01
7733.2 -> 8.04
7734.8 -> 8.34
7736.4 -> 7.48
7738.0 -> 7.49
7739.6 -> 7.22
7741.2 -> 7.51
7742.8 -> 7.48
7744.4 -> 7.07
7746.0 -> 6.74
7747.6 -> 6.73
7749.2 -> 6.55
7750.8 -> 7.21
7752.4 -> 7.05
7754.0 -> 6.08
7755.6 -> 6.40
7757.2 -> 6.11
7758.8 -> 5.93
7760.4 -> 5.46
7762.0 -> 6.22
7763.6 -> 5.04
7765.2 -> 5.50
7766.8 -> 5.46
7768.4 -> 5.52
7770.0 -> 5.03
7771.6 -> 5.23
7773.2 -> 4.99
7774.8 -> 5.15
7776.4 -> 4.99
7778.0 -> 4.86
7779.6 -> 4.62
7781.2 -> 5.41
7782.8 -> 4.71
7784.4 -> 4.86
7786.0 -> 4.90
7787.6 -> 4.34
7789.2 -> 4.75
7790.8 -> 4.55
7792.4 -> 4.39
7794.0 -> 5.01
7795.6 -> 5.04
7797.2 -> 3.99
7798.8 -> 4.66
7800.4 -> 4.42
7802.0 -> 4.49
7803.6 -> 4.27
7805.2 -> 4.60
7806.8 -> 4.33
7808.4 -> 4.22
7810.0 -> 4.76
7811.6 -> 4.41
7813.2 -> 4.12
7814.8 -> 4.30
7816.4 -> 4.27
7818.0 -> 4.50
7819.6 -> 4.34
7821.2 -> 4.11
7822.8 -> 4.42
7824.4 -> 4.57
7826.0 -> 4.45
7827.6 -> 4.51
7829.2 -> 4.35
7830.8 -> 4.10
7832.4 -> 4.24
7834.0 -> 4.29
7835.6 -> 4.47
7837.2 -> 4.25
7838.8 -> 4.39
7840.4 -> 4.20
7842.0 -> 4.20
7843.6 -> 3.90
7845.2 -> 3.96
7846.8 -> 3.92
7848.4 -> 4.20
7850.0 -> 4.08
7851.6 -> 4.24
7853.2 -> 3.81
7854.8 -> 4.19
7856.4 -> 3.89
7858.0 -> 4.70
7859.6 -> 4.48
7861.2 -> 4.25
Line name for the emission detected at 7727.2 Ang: H-beta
